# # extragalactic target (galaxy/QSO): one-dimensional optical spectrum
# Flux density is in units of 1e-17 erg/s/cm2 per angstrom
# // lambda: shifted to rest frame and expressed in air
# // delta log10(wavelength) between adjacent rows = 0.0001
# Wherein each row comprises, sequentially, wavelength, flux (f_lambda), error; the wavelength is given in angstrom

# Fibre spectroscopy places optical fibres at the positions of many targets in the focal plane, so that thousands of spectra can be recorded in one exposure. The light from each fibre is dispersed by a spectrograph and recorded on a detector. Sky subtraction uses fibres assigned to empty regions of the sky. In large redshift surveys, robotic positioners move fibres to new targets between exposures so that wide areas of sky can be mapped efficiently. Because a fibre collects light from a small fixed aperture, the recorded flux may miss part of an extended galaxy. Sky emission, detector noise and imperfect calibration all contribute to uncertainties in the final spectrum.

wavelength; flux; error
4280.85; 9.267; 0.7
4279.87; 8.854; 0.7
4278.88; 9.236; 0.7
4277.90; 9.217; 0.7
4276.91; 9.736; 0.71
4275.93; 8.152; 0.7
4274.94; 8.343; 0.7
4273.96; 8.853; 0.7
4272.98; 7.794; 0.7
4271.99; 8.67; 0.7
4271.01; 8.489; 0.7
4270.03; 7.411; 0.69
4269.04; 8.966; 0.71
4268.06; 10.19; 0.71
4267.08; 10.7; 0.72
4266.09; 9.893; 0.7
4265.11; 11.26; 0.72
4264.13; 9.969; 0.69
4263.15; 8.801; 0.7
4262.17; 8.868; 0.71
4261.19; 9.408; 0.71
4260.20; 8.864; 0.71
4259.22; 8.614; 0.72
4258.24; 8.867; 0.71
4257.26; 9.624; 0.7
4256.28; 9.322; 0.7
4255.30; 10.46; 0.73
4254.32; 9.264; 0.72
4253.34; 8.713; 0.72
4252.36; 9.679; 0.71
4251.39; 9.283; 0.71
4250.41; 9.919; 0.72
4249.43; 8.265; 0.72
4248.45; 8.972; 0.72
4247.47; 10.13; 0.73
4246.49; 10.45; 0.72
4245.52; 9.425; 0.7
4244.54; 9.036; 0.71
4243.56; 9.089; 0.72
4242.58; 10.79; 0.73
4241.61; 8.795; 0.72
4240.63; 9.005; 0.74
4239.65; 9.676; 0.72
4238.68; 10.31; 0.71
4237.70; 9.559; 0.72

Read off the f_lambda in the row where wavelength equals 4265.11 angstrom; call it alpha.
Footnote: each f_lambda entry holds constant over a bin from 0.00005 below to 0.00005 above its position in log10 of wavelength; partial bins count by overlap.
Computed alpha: 11.26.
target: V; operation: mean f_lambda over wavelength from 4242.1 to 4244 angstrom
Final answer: 9.94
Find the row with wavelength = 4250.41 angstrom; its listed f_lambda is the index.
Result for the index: 9.919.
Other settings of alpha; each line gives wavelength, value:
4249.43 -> 8.265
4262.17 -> 8.868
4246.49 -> 10.45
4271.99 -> 8.67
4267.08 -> 10.7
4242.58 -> 10.79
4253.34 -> 8.713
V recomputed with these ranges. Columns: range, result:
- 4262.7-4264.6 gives 9.4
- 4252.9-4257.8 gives 9.48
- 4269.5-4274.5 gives 8.25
